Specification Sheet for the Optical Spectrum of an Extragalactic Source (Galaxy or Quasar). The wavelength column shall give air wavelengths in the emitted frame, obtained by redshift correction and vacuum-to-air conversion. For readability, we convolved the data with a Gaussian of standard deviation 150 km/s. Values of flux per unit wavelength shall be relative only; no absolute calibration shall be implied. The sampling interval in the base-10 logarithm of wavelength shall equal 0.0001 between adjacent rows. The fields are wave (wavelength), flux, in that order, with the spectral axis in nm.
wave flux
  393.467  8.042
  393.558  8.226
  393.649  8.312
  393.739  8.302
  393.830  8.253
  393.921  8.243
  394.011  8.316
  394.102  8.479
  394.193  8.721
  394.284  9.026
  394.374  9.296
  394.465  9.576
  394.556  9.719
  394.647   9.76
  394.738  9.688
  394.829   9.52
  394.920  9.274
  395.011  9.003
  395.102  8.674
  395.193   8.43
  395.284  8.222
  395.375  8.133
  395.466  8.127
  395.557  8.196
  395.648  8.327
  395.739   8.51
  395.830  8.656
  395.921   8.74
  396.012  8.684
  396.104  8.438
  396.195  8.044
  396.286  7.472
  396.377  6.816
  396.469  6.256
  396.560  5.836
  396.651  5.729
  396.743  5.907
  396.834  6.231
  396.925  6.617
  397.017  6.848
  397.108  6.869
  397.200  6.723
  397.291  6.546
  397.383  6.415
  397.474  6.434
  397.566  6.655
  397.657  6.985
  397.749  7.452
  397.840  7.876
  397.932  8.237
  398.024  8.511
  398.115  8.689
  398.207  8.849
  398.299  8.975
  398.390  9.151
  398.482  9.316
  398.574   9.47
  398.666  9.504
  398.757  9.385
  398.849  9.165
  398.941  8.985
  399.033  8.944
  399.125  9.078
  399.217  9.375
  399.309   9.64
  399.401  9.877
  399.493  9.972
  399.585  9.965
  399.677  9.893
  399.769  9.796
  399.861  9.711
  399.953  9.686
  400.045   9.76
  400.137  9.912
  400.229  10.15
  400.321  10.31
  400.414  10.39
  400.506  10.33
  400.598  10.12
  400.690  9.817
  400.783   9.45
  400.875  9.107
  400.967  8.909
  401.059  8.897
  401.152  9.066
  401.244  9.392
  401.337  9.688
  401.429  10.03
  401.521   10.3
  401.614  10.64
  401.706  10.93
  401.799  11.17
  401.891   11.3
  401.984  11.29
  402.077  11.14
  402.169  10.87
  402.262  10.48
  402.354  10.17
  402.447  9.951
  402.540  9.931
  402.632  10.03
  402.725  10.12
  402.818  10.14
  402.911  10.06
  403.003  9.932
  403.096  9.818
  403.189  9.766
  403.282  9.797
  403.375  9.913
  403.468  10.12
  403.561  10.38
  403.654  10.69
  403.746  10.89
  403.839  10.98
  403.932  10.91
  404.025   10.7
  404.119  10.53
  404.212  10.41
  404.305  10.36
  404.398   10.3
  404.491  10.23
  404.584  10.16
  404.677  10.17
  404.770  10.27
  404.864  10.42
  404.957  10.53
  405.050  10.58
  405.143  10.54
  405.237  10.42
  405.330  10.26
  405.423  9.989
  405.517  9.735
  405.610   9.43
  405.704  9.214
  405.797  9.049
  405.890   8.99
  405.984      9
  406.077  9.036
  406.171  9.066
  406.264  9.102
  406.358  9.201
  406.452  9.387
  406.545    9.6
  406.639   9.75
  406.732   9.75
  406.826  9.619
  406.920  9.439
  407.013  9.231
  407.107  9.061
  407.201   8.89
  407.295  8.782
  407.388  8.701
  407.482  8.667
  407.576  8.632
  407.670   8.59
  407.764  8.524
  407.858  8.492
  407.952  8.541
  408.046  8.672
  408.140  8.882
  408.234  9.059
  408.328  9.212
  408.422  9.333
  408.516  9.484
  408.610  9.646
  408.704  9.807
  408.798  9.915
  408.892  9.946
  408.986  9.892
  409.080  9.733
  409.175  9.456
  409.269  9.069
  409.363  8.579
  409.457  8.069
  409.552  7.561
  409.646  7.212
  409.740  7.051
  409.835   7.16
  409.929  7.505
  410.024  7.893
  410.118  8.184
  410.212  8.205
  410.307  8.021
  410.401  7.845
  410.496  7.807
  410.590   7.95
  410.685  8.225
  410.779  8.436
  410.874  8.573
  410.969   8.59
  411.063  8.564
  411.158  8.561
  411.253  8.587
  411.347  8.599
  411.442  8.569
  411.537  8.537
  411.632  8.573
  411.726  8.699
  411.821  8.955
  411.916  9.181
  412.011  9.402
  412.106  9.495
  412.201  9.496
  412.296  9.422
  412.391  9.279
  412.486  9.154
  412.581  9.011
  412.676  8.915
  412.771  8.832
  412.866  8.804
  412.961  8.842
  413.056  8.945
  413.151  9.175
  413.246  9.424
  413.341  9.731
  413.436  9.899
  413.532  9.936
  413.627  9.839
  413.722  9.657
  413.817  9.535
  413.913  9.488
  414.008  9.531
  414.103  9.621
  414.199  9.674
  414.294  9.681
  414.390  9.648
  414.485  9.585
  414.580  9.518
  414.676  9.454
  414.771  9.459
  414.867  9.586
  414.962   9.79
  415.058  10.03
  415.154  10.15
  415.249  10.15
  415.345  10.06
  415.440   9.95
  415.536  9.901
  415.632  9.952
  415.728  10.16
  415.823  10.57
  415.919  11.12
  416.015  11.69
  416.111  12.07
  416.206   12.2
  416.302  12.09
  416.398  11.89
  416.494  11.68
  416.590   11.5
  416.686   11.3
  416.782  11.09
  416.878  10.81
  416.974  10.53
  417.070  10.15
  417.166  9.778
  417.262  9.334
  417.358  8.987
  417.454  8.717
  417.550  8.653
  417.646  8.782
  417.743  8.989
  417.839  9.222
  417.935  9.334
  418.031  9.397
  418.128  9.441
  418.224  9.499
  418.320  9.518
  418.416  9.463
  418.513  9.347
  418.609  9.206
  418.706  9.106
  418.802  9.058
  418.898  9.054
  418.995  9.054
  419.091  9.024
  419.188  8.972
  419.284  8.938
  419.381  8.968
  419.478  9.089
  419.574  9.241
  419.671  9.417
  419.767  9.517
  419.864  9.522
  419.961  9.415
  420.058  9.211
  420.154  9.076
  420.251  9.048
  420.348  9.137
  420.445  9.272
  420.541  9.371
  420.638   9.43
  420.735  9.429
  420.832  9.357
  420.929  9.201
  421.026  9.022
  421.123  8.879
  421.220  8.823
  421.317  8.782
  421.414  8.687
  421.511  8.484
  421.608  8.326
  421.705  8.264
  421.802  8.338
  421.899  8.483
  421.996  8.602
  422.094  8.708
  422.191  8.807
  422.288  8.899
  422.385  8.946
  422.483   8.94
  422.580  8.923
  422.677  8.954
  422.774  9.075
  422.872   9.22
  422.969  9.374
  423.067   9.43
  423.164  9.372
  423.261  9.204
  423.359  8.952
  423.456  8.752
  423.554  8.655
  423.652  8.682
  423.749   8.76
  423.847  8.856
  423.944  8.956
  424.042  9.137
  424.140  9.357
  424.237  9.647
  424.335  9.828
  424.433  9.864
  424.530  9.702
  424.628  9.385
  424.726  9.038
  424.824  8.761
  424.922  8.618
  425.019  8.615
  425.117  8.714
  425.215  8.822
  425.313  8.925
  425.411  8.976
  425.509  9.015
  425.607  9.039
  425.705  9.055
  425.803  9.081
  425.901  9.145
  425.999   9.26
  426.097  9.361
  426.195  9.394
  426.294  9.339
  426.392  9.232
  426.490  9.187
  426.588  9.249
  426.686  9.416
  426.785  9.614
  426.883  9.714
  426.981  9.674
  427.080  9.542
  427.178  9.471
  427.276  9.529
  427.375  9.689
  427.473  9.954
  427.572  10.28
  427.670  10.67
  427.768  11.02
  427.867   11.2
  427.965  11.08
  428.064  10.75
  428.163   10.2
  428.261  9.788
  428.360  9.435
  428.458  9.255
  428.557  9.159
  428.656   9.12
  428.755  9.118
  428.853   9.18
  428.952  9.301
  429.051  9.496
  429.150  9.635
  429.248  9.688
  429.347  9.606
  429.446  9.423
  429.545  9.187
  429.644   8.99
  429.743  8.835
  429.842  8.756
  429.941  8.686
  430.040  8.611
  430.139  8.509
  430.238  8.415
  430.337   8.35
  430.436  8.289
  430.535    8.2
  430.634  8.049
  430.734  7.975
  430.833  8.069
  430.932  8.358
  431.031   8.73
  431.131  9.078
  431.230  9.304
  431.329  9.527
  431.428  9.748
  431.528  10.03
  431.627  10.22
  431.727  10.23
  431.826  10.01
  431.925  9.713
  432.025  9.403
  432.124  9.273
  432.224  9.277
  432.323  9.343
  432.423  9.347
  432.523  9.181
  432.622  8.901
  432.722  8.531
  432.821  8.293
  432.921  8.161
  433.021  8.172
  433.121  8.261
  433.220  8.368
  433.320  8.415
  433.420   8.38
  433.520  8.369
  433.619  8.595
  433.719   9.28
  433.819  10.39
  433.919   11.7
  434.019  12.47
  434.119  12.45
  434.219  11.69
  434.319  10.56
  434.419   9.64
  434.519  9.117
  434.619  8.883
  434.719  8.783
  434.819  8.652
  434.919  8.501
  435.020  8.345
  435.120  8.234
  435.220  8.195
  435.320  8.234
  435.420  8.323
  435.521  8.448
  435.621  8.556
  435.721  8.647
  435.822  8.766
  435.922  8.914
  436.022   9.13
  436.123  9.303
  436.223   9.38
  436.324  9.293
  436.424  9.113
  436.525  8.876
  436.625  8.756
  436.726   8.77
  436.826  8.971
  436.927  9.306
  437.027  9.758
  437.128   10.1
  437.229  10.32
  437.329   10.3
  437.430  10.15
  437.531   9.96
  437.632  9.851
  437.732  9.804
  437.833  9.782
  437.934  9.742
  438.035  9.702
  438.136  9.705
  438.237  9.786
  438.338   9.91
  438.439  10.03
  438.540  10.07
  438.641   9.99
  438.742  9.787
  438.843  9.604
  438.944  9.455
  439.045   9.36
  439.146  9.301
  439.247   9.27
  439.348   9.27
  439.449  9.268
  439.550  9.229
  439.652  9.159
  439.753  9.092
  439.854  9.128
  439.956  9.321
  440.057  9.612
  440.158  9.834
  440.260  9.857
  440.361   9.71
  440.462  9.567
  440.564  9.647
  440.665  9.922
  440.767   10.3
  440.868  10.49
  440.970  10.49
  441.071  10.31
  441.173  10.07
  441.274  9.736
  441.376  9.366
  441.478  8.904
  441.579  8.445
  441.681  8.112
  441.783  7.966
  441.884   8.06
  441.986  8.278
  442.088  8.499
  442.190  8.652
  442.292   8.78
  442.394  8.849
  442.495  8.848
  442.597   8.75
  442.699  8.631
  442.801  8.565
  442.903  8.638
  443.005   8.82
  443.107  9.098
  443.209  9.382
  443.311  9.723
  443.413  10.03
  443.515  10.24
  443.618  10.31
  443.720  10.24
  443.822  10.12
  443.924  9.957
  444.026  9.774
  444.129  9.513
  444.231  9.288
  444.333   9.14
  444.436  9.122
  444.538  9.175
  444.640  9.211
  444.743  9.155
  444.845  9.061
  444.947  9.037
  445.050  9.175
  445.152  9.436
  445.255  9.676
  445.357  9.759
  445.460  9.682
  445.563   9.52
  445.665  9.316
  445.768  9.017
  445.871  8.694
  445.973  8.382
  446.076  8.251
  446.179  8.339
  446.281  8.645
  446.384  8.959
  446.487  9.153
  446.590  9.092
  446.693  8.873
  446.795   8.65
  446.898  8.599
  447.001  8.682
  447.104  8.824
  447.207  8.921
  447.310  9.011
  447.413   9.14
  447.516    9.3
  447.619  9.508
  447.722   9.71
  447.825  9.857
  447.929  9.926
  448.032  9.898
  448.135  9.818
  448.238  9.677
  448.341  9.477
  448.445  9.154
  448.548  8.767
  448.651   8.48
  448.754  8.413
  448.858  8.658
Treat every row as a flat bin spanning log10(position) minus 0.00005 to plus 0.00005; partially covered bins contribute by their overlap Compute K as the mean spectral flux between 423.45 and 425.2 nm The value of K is 9.08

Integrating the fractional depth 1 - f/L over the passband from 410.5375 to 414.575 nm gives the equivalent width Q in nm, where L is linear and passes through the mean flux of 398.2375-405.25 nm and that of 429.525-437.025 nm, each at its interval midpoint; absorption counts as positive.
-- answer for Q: 0.24 nm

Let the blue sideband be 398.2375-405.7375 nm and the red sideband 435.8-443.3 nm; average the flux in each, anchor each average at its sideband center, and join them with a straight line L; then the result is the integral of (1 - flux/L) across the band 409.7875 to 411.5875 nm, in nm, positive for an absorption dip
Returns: 0.30 nm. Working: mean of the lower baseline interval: 10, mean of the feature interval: 8.2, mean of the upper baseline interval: 9.37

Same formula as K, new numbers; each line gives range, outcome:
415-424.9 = 9.47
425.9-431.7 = 9.36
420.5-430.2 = 9.24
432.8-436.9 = 9.11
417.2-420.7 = 9.19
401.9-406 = 10.2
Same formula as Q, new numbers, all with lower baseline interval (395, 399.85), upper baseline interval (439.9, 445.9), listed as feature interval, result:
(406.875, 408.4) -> -0.074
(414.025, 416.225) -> -0.386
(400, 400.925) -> -0.189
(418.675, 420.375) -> -0.082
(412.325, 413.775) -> -0.123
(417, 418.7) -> -0.117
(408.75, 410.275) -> 0.004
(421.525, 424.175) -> -0.017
